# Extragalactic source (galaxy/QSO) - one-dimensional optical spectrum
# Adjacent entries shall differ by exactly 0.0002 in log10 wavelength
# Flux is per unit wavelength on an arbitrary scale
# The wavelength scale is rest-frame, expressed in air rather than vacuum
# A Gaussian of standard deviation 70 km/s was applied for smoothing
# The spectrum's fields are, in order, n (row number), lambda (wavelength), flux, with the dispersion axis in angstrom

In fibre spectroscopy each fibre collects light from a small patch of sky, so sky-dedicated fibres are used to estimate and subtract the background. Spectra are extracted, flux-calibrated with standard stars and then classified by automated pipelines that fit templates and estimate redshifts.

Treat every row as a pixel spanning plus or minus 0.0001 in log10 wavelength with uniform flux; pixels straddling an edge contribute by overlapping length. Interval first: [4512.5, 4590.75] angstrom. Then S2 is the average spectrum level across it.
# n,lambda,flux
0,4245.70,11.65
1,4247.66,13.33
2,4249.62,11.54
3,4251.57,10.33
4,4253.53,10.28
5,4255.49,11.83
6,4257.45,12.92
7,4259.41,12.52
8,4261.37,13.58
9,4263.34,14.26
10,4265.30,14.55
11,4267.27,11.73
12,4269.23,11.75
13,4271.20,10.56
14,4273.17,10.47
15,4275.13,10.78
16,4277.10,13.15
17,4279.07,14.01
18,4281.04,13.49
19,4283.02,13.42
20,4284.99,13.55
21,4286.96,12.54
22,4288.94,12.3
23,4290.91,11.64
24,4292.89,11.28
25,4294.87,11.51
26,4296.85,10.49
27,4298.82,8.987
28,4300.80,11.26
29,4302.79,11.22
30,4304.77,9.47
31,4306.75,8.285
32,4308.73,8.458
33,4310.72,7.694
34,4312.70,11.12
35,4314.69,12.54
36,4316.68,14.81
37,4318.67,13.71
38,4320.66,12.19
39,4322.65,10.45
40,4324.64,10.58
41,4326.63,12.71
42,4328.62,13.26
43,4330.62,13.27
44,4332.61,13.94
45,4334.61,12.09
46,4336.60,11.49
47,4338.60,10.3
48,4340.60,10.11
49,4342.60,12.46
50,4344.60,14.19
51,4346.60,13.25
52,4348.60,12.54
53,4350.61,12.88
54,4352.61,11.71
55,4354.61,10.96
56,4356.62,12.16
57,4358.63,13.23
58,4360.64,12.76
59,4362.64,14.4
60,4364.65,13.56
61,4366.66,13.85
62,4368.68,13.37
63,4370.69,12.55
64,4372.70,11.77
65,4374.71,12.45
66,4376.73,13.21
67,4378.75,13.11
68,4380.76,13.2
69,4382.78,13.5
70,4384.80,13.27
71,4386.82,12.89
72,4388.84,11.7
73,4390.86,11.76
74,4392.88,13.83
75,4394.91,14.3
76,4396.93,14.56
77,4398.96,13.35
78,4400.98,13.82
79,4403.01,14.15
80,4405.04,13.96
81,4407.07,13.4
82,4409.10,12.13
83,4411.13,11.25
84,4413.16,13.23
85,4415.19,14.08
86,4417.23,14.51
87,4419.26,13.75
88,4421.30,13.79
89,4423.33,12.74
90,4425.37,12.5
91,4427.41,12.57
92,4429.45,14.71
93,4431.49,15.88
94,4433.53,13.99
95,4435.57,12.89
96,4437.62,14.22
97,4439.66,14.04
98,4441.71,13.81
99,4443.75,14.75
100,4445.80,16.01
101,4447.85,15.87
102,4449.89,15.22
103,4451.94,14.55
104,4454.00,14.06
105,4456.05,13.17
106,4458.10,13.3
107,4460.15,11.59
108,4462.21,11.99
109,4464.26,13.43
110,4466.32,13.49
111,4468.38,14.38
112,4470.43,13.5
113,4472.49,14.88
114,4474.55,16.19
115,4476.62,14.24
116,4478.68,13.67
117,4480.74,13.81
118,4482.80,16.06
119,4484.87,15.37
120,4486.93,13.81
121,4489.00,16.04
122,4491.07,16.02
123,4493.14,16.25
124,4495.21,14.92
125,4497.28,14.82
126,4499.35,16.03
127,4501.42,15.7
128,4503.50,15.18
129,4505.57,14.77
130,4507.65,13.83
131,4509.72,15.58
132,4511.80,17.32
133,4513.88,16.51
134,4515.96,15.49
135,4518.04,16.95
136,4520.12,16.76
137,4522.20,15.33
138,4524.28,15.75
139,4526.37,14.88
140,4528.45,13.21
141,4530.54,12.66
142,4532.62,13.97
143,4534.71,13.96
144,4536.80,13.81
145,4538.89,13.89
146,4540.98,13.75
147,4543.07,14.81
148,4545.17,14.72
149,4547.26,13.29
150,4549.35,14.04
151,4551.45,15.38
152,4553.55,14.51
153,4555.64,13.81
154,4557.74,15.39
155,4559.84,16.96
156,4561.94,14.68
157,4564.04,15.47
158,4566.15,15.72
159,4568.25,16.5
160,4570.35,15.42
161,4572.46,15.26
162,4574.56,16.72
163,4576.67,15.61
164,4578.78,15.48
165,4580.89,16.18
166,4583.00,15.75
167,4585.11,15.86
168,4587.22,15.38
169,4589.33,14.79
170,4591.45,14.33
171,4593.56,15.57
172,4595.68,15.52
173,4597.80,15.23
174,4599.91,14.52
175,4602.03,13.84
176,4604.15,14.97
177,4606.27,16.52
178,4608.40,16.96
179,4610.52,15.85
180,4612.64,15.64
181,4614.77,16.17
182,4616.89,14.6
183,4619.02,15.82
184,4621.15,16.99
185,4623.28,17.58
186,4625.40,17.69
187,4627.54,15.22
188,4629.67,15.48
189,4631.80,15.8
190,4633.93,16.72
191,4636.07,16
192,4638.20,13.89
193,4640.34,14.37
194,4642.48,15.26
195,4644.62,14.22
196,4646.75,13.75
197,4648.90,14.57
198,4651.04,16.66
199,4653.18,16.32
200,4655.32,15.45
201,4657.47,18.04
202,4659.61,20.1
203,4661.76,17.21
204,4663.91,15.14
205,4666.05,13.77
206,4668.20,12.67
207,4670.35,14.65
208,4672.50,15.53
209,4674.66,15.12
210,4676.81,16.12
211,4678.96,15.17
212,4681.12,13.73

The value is 15.1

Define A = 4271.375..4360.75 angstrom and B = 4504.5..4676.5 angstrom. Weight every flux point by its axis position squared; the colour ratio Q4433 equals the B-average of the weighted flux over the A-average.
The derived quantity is 1.47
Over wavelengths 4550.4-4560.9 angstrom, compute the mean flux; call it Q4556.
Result 15.2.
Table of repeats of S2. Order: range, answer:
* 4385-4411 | 13.2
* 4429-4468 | 14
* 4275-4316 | 11.3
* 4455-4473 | 13.3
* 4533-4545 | 14.1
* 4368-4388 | 12.9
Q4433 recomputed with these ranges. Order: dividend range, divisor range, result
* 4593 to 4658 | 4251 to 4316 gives 1.57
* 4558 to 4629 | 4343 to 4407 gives 1.32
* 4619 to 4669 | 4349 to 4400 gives 1.37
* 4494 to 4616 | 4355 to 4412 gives 1.25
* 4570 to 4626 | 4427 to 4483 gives 1.18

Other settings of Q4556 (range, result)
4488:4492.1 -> 16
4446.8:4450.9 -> 15.6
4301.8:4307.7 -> 9.68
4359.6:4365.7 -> 13.6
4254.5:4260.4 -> 12.4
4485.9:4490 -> 14.9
